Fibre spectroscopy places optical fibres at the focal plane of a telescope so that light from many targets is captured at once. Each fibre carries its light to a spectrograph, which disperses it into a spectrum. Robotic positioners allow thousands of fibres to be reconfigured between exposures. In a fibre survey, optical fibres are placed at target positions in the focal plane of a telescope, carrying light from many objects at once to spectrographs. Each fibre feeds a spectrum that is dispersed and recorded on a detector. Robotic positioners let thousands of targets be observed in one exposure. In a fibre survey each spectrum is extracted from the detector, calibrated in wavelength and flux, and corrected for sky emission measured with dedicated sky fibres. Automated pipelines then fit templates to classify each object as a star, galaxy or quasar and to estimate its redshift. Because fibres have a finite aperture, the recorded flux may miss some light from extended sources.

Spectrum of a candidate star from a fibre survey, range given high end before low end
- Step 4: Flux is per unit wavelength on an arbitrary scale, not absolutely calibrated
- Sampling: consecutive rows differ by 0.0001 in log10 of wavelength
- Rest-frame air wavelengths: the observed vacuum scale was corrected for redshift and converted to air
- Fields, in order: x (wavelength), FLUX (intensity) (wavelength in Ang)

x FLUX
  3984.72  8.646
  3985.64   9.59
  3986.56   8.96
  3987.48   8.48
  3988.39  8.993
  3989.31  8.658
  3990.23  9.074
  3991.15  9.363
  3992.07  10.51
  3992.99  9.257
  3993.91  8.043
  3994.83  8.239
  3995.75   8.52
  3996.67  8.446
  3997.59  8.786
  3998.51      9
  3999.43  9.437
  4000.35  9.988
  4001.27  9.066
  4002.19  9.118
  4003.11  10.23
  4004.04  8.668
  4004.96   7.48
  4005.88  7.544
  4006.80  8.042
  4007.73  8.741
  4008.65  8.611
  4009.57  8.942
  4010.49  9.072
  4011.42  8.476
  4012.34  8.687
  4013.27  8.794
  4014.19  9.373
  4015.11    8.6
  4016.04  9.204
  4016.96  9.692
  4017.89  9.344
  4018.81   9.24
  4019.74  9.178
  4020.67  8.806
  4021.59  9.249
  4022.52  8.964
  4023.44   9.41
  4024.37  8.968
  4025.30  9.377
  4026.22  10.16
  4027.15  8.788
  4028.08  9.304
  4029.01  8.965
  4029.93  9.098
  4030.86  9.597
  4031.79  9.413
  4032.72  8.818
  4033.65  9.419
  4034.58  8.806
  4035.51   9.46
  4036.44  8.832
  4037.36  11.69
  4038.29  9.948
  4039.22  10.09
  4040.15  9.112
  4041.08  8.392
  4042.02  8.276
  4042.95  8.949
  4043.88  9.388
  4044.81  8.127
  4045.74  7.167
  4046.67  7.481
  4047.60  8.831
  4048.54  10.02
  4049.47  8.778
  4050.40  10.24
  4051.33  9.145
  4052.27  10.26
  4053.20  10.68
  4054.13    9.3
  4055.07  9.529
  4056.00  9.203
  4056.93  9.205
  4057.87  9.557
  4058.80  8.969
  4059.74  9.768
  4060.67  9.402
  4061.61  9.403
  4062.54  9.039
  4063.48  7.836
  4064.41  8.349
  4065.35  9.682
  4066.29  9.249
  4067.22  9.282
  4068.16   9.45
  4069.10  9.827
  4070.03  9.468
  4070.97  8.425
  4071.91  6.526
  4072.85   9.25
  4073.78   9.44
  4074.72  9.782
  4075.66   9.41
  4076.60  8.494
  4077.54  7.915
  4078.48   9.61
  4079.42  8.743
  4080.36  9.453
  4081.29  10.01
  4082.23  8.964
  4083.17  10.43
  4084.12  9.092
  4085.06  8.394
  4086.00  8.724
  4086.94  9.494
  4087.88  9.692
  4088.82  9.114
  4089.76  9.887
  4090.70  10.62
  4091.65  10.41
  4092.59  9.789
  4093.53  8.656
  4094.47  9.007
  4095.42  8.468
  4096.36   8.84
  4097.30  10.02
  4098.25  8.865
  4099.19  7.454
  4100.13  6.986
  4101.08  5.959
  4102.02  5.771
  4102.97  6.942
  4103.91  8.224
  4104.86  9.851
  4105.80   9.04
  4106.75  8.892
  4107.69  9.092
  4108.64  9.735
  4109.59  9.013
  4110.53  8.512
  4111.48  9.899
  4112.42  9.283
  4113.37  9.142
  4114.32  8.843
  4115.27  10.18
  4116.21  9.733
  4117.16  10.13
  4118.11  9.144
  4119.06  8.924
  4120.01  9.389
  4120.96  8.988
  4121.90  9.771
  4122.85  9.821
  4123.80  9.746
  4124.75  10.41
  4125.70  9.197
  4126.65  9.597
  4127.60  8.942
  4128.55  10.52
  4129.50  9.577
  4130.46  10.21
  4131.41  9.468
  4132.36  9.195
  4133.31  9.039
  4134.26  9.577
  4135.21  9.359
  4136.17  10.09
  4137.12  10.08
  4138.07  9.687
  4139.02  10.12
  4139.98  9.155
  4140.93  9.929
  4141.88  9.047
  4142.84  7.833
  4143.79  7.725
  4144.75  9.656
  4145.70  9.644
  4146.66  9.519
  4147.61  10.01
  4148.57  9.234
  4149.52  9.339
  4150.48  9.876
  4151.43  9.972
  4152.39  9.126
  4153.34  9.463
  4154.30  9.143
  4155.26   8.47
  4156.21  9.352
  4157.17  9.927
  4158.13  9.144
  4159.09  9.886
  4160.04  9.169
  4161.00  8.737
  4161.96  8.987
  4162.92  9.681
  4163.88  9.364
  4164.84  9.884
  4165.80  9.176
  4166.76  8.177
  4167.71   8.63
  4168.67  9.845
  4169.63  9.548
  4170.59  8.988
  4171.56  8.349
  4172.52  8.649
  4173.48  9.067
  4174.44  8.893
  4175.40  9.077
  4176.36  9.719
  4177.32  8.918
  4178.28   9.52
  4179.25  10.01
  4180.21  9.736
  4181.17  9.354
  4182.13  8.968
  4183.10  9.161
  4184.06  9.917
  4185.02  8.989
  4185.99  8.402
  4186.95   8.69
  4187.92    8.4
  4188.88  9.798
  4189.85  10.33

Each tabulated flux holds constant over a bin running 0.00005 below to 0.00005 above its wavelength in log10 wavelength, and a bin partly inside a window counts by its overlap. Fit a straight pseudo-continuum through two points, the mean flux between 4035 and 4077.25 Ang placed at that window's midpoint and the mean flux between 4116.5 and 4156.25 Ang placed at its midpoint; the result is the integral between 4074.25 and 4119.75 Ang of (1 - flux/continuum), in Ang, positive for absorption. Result 1.5 Ang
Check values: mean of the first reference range 9.17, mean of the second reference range 9.47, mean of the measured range 9.01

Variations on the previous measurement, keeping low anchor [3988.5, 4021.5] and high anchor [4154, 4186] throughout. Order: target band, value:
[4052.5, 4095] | -1.02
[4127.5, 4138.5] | -0.63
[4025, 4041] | -0.83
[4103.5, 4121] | -0.31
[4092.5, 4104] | 1.36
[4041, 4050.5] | 0.37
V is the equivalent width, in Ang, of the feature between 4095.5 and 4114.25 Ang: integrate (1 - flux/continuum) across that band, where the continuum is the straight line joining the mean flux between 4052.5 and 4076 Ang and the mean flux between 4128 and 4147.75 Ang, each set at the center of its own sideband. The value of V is 1.7 Ang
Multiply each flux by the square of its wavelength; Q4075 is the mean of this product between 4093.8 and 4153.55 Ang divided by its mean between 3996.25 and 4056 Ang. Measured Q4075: 1.06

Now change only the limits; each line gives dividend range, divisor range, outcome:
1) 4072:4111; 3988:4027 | 1.03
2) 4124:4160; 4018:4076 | 1.08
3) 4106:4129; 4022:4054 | 1.06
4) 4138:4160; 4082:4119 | 1.07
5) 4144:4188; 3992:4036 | 1.11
